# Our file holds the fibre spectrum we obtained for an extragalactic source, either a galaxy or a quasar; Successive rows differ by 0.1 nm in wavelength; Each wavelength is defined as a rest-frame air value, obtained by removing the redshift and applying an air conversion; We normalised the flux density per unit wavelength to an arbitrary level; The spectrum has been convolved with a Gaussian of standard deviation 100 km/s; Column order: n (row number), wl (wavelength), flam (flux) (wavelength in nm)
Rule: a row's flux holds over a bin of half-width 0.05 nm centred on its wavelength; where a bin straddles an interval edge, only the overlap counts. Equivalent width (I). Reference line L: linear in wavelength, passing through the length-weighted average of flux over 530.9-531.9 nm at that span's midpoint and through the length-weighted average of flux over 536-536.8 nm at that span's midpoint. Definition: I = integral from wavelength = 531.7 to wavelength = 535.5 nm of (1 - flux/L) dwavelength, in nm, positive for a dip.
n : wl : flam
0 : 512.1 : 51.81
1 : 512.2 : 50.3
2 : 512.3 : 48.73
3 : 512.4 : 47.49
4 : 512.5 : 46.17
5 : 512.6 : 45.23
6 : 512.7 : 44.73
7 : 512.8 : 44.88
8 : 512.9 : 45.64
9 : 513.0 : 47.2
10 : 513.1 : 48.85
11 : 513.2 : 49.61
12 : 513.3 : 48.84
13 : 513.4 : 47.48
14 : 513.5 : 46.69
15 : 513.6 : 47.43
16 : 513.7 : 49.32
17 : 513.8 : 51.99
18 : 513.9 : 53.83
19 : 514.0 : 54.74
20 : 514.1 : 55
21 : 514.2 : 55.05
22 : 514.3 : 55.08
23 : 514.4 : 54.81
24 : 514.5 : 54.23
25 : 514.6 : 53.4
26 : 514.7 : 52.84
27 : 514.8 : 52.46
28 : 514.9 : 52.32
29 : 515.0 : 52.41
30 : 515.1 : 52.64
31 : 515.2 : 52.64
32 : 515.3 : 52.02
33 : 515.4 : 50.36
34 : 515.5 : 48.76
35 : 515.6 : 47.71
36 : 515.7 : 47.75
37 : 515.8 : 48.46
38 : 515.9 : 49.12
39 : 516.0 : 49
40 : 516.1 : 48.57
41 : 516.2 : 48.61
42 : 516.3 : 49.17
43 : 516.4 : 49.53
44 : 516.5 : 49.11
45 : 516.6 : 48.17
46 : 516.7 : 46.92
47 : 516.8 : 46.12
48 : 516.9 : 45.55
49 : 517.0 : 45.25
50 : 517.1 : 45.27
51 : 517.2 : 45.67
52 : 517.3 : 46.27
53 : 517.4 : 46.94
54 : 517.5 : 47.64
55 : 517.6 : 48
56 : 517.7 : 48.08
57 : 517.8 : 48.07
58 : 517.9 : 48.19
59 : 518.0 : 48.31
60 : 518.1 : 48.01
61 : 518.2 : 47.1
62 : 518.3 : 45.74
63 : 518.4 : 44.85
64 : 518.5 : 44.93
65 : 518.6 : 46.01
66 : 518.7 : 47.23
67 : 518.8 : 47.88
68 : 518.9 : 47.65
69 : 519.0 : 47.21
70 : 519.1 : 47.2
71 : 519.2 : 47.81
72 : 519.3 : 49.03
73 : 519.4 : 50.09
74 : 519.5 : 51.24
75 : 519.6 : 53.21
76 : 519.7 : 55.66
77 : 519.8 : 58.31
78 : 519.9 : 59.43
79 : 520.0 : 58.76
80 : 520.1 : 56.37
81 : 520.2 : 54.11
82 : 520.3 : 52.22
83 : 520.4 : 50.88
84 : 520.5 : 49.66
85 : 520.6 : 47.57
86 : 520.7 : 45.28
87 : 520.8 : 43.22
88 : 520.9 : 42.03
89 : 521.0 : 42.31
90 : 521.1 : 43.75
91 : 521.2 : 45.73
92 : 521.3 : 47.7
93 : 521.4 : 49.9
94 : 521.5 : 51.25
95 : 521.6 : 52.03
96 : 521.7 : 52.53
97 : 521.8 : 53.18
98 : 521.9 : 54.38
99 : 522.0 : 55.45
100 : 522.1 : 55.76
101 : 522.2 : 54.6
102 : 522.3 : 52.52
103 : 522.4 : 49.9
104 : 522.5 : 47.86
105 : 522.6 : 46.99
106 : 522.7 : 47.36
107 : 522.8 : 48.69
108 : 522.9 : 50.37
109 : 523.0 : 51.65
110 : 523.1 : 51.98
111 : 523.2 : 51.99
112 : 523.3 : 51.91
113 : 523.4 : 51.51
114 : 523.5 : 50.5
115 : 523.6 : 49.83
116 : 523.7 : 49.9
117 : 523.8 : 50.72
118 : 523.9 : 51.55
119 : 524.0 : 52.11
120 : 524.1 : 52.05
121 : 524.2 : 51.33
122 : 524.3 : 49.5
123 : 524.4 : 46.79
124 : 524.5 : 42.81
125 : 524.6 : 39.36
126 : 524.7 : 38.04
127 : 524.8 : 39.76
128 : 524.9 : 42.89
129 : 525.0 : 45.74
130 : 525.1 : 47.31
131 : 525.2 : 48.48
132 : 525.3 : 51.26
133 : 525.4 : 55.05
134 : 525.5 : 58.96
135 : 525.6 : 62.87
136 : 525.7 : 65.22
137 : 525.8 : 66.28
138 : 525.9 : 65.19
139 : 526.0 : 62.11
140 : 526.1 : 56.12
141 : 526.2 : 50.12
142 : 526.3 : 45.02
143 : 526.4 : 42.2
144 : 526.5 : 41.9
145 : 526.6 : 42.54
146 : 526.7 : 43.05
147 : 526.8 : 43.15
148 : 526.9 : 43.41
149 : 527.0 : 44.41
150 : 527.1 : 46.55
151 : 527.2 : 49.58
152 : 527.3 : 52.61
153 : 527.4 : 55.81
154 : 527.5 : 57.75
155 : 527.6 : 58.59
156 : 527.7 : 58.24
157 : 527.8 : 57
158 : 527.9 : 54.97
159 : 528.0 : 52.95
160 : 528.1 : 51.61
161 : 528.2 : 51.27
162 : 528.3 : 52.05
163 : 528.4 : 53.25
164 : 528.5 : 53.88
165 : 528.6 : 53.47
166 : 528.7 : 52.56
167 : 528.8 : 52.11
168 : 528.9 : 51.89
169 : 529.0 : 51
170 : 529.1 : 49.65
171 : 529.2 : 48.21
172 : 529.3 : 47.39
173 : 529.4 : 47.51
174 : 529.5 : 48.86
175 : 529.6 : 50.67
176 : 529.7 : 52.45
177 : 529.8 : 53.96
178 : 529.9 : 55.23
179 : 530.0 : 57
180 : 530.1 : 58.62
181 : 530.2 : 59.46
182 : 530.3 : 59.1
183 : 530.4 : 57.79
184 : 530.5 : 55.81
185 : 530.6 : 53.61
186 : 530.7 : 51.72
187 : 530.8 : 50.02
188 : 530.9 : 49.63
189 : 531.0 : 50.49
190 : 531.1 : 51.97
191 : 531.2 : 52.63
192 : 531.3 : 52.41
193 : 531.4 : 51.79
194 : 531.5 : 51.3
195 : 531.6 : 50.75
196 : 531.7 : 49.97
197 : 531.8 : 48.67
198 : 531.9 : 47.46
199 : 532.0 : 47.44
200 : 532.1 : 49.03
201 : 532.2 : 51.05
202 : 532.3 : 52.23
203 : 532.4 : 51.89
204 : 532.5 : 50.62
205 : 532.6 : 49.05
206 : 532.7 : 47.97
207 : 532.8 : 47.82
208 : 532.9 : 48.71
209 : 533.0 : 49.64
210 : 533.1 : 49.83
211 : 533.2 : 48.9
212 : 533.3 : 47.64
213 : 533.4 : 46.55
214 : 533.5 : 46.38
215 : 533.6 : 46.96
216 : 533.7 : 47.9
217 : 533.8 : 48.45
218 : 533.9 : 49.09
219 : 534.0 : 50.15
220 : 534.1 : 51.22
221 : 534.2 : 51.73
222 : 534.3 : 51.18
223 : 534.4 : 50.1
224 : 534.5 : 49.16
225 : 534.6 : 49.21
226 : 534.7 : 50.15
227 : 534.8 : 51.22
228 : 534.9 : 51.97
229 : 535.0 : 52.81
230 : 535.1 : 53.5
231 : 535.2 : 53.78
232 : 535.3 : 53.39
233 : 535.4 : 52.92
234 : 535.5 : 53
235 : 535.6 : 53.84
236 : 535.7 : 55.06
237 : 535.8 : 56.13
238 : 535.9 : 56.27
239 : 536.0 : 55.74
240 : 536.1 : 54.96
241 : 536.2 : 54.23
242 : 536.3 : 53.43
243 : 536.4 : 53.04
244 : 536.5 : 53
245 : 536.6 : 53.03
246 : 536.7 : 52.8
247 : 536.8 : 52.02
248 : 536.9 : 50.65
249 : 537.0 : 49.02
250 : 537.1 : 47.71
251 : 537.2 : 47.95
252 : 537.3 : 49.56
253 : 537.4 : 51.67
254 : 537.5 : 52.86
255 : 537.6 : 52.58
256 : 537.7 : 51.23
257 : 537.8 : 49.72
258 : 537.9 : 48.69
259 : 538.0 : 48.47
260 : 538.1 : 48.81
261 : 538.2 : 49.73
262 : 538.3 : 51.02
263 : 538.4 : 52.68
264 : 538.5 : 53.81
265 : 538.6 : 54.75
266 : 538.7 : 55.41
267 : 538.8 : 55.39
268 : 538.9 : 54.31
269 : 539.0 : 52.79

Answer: 0.15 nm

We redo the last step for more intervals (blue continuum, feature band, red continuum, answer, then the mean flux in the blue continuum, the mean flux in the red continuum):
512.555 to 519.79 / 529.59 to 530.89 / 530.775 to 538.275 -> -0.12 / 49.1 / 50.8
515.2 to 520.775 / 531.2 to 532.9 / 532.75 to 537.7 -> 0.03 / 49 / 51.2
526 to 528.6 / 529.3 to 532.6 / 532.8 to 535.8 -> -0.10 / 50.6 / 50.5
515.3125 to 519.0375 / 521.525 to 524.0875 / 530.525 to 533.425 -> -0.15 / 47.5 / 50.1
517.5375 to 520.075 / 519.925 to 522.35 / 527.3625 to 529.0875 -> 0.00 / 49.6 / 53.9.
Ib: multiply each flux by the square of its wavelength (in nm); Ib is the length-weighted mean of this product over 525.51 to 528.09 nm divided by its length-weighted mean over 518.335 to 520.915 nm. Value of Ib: 1.1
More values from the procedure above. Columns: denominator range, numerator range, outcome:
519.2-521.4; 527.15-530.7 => 1.10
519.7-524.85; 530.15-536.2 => 1.07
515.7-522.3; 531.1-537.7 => 1.10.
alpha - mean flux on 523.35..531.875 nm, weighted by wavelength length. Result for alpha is 51.4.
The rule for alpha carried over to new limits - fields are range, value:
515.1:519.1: 47.8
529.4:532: 52.6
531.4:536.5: 50.9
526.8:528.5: 52.3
